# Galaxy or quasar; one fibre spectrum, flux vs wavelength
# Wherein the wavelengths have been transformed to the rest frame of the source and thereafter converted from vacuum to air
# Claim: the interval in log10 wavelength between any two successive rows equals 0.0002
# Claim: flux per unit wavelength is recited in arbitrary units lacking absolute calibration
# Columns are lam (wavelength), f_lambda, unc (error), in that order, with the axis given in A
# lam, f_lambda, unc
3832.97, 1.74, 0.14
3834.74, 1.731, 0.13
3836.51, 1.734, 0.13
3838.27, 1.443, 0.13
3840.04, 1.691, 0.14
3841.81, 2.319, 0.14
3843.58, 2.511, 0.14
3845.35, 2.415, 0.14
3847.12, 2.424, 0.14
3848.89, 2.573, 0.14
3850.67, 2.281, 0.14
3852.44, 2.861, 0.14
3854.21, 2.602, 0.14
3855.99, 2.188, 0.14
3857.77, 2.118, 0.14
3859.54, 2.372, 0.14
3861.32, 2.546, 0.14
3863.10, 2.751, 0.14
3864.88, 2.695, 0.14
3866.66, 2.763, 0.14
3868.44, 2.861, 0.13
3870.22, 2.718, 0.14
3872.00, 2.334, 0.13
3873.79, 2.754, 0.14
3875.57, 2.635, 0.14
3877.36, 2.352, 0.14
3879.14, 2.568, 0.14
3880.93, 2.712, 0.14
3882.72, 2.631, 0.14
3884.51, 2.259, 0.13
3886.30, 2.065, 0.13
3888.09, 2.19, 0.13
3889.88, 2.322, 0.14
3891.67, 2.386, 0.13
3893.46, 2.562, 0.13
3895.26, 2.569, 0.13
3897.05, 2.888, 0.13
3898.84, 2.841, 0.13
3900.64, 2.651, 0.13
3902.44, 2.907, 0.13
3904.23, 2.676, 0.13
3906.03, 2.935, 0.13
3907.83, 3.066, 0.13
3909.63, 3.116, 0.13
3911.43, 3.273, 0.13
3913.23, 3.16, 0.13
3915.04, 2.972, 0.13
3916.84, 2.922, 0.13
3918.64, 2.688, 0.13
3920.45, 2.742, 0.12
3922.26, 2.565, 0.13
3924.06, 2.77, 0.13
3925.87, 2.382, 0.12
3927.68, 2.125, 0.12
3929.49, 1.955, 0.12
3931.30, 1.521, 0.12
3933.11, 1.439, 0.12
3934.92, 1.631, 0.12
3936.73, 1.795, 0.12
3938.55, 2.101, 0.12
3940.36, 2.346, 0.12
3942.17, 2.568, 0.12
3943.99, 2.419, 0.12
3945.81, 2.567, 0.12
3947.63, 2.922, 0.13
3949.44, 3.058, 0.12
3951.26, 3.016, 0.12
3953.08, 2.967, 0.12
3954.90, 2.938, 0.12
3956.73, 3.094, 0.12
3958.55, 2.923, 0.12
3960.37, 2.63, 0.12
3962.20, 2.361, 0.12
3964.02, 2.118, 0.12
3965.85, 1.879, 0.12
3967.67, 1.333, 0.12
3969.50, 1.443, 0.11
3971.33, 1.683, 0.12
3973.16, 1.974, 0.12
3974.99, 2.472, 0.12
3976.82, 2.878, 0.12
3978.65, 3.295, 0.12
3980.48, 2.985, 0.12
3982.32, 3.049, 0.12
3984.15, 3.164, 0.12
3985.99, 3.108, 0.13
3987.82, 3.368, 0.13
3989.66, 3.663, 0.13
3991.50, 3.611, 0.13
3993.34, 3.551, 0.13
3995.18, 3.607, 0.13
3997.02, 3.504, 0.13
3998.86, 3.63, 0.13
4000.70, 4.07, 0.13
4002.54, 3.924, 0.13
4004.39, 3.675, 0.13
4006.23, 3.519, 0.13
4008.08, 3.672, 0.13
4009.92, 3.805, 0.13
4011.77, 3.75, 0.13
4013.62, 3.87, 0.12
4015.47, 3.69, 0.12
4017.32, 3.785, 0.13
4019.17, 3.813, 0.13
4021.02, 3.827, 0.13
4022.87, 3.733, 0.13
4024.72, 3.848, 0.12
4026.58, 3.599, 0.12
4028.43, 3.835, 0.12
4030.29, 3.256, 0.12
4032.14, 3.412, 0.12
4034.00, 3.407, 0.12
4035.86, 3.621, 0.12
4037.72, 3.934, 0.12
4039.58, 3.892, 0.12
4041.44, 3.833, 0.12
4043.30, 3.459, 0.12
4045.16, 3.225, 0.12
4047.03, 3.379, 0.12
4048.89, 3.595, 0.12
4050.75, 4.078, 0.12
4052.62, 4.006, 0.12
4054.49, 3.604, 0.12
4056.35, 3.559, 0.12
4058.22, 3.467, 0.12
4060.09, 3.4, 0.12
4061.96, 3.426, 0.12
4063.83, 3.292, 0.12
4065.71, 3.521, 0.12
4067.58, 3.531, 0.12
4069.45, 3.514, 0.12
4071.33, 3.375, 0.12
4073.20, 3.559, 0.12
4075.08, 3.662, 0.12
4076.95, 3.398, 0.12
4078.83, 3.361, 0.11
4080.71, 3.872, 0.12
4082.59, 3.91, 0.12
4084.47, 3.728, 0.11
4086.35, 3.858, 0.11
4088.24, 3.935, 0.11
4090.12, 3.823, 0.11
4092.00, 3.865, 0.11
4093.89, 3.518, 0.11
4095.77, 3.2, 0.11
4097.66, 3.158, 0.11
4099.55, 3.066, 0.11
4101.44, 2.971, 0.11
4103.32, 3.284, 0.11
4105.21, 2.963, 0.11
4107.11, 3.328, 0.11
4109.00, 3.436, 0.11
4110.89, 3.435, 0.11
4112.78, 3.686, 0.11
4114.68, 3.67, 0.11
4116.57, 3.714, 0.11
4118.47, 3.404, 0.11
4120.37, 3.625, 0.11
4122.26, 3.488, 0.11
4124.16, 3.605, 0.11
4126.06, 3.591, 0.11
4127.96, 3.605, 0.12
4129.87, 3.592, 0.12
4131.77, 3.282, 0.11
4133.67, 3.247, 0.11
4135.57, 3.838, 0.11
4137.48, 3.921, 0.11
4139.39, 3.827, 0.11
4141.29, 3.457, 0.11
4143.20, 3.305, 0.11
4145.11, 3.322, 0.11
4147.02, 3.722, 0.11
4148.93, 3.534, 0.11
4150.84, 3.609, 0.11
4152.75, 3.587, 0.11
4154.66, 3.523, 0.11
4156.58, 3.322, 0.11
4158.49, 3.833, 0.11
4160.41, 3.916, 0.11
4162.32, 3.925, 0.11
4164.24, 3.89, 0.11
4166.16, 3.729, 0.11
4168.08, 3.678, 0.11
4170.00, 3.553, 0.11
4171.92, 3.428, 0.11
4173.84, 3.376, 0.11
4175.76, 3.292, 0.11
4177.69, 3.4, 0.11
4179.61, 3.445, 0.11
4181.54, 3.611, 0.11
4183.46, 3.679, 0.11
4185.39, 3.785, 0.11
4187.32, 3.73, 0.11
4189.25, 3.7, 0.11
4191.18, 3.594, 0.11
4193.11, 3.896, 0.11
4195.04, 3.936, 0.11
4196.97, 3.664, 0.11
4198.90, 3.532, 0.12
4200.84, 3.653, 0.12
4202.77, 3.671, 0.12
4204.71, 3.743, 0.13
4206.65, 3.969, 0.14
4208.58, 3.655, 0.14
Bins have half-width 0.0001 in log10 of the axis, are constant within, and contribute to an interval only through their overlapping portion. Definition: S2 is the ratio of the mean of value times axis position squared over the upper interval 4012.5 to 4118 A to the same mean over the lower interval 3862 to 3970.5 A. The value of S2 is 1.52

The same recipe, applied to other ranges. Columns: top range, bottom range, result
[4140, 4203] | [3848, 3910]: 1.62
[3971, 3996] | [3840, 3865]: 1.34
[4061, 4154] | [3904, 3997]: 1.44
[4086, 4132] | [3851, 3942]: 1.53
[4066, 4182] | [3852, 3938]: 1.57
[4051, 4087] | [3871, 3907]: 1.53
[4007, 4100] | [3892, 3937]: 1.51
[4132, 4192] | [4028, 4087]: 1.06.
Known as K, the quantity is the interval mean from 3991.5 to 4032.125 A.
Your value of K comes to 3.7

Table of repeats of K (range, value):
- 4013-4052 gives 3.67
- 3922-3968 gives 2.37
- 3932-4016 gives 2.89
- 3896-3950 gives 2.56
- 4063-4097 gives 3.6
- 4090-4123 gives 3.41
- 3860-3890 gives 2.54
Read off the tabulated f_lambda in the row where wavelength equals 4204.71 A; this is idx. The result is 3.743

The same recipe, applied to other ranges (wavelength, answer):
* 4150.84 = 3.609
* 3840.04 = 1.691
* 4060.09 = 3.4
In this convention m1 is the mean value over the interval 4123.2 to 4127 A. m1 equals 3.6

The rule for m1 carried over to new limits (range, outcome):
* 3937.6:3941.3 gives 2.22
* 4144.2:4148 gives 3.52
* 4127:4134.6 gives 3.43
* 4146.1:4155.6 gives 3.6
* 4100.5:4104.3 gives 3.13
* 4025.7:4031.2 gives 3.56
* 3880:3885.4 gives 2.53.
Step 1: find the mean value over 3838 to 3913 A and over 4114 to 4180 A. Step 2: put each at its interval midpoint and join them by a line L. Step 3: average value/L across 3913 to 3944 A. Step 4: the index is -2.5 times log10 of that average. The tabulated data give 0.187 mag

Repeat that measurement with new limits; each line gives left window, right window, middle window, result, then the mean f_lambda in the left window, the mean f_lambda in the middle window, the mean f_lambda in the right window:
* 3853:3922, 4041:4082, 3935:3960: 0.13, 2.65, 2.64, 3.55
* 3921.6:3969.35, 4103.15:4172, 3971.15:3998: -0.19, 2.35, 3.1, 3.57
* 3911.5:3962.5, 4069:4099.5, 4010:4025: -0.21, 2.53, 3.79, 3.59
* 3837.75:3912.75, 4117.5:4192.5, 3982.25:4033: -0.19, 2.55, 3.63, 3.59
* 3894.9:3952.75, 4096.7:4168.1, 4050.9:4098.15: -0.10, 2.58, 3.59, 3.53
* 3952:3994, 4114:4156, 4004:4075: -0.19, 2.71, 3.63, 3.56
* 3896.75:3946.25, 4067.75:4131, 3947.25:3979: 0.12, 2.53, 2.48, 3.52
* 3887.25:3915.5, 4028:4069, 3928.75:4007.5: 0.15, 2.78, 2.75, 3.57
